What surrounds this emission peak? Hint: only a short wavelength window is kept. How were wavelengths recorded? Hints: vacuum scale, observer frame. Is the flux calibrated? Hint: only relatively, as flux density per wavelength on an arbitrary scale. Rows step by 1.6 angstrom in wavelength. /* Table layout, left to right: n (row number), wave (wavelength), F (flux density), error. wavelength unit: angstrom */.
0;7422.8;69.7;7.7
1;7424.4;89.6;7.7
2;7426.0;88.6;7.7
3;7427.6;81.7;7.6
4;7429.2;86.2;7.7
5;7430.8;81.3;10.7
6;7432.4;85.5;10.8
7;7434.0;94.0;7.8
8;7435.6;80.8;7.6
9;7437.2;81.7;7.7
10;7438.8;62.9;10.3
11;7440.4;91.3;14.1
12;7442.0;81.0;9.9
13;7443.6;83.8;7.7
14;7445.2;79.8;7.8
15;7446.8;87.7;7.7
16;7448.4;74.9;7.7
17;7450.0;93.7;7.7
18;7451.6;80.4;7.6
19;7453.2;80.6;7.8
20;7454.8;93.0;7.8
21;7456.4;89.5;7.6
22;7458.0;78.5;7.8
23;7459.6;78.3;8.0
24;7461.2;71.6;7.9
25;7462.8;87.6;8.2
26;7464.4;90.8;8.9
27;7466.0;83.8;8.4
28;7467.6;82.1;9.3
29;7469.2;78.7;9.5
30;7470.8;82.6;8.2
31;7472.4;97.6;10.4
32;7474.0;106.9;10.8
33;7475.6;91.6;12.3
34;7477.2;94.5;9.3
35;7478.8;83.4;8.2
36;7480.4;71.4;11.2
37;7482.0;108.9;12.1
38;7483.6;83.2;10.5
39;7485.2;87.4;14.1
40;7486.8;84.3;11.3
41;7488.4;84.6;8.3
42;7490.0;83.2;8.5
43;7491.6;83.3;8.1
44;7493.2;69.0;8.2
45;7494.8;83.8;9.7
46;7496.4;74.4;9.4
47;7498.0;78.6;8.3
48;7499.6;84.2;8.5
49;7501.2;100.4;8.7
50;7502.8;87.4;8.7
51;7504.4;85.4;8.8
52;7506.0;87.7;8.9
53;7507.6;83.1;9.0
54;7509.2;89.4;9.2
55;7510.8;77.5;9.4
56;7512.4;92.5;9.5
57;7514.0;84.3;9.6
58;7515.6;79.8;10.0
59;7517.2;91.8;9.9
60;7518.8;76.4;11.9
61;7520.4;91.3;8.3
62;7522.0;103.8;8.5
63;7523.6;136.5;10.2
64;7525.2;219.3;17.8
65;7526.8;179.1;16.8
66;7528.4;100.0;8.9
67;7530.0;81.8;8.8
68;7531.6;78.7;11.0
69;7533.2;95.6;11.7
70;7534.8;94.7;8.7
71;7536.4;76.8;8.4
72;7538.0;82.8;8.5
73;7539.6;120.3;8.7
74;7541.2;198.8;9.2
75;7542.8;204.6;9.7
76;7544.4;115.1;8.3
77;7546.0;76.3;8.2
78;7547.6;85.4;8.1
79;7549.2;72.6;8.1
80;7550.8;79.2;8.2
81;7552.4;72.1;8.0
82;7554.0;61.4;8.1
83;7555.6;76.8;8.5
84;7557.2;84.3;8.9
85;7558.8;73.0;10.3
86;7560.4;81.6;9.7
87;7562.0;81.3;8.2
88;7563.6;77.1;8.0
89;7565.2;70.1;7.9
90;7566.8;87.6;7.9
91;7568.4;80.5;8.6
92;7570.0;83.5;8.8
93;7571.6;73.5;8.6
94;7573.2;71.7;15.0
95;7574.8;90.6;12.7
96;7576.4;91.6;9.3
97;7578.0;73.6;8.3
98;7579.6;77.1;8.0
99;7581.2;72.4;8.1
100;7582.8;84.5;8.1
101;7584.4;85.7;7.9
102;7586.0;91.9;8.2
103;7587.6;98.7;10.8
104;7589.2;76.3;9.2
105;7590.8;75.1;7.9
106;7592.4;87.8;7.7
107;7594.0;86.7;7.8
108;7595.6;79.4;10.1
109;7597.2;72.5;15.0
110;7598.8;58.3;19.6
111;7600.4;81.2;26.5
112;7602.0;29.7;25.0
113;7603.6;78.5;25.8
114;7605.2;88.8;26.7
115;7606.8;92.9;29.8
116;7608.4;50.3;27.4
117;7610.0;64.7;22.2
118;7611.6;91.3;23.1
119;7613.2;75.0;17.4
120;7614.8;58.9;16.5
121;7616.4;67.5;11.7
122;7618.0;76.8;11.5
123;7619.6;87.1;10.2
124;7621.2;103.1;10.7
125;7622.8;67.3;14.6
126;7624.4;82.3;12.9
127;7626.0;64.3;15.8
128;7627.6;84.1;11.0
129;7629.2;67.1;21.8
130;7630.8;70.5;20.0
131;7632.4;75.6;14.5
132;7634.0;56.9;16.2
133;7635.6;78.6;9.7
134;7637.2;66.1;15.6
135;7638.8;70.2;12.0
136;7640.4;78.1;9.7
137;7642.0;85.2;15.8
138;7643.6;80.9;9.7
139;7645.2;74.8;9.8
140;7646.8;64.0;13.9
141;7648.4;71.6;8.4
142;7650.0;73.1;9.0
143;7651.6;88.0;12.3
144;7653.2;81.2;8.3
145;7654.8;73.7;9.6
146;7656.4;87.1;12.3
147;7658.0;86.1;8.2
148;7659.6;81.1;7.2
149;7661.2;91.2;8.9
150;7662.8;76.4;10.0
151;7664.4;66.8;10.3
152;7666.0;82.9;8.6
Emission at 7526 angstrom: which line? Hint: [S II]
